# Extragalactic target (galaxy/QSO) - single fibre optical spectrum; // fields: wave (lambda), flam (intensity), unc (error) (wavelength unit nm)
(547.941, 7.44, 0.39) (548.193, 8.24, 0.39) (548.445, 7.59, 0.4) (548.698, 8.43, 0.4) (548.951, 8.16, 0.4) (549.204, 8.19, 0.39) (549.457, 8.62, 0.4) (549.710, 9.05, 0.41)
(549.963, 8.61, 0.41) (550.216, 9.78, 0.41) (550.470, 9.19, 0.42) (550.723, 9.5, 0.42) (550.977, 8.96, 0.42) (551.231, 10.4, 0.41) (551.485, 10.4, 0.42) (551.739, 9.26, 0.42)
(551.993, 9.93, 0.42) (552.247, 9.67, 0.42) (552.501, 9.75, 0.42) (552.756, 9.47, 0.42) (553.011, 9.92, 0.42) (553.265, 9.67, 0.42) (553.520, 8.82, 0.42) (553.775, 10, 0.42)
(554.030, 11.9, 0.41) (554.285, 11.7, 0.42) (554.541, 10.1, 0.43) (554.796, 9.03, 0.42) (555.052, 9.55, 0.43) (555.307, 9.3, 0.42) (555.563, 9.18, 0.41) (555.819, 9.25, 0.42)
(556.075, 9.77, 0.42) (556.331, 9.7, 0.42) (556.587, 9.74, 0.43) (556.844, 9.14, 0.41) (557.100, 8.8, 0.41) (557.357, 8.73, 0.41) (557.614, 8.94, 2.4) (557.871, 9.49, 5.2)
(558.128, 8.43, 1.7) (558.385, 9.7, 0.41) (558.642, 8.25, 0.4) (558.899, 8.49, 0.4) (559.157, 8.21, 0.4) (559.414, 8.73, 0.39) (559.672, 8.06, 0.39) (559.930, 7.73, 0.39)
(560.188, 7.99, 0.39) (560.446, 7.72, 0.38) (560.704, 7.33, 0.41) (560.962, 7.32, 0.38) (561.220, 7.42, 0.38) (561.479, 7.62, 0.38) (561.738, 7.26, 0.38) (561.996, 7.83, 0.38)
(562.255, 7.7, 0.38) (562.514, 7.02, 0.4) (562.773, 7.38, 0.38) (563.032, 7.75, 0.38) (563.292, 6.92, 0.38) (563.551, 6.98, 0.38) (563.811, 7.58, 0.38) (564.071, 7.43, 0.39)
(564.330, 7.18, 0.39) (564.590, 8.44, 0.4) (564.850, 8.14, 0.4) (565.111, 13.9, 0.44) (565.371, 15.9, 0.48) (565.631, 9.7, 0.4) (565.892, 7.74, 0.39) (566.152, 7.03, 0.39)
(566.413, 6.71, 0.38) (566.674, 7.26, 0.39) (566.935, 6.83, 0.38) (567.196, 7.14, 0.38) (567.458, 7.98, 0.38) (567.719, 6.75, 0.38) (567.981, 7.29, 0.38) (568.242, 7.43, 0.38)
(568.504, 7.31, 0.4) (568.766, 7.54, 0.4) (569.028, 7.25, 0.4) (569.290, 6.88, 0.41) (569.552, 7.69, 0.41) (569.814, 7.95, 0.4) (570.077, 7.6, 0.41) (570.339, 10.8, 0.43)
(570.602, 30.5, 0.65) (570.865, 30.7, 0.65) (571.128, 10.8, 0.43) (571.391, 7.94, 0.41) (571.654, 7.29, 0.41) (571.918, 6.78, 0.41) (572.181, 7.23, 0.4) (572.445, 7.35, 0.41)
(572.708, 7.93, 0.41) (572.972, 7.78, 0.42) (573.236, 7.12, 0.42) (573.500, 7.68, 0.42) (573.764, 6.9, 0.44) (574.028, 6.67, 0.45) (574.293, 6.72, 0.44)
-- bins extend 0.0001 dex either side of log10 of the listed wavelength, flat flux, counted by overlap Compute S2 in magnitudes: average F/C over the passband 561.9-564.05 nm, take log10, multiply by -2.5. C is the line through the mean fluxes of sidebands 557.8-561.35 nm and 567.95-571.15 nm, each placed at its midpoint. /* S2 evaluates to 0.26 mag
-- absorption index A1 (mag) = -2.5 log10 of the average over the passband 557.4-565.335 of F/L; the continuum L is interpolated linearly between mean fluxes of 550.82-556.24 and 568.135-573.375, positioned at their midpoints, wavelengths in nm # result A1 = 0.210 mag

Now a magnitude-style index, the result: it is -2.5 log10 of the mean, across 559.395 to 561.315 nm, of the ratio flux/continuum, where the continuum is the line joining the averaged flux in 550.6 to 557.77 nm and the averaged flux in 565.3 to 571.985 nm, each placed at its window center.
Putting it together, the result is 0.25 mag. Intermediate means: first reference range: 9.66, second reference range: 9.78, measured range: 7.74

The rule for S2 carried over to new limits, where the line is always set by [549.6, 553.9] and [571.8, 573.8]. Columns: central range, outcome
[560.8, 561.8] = 0.16 mag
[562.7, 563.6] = 0.15 mag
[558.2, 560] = 0.04 mag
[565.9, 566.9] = 0.14 mag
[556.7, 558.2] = 0.00 mag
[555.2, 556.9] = -0.04 mag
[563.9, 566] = -0.19 mag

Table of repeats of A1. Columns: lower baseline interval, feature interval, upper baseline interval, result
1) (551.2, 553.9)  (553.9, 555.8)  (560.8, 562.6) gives -0.100 mag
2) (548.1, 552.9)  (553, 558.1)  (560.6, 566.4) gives -0.097 mag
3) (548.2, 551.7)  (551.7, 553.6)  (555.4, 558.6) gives -0.062 mag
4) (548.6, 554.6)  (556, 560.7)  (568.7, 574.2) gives 0.116 mag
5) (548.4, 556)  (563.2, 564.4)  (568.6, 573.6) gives 0.346 mag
